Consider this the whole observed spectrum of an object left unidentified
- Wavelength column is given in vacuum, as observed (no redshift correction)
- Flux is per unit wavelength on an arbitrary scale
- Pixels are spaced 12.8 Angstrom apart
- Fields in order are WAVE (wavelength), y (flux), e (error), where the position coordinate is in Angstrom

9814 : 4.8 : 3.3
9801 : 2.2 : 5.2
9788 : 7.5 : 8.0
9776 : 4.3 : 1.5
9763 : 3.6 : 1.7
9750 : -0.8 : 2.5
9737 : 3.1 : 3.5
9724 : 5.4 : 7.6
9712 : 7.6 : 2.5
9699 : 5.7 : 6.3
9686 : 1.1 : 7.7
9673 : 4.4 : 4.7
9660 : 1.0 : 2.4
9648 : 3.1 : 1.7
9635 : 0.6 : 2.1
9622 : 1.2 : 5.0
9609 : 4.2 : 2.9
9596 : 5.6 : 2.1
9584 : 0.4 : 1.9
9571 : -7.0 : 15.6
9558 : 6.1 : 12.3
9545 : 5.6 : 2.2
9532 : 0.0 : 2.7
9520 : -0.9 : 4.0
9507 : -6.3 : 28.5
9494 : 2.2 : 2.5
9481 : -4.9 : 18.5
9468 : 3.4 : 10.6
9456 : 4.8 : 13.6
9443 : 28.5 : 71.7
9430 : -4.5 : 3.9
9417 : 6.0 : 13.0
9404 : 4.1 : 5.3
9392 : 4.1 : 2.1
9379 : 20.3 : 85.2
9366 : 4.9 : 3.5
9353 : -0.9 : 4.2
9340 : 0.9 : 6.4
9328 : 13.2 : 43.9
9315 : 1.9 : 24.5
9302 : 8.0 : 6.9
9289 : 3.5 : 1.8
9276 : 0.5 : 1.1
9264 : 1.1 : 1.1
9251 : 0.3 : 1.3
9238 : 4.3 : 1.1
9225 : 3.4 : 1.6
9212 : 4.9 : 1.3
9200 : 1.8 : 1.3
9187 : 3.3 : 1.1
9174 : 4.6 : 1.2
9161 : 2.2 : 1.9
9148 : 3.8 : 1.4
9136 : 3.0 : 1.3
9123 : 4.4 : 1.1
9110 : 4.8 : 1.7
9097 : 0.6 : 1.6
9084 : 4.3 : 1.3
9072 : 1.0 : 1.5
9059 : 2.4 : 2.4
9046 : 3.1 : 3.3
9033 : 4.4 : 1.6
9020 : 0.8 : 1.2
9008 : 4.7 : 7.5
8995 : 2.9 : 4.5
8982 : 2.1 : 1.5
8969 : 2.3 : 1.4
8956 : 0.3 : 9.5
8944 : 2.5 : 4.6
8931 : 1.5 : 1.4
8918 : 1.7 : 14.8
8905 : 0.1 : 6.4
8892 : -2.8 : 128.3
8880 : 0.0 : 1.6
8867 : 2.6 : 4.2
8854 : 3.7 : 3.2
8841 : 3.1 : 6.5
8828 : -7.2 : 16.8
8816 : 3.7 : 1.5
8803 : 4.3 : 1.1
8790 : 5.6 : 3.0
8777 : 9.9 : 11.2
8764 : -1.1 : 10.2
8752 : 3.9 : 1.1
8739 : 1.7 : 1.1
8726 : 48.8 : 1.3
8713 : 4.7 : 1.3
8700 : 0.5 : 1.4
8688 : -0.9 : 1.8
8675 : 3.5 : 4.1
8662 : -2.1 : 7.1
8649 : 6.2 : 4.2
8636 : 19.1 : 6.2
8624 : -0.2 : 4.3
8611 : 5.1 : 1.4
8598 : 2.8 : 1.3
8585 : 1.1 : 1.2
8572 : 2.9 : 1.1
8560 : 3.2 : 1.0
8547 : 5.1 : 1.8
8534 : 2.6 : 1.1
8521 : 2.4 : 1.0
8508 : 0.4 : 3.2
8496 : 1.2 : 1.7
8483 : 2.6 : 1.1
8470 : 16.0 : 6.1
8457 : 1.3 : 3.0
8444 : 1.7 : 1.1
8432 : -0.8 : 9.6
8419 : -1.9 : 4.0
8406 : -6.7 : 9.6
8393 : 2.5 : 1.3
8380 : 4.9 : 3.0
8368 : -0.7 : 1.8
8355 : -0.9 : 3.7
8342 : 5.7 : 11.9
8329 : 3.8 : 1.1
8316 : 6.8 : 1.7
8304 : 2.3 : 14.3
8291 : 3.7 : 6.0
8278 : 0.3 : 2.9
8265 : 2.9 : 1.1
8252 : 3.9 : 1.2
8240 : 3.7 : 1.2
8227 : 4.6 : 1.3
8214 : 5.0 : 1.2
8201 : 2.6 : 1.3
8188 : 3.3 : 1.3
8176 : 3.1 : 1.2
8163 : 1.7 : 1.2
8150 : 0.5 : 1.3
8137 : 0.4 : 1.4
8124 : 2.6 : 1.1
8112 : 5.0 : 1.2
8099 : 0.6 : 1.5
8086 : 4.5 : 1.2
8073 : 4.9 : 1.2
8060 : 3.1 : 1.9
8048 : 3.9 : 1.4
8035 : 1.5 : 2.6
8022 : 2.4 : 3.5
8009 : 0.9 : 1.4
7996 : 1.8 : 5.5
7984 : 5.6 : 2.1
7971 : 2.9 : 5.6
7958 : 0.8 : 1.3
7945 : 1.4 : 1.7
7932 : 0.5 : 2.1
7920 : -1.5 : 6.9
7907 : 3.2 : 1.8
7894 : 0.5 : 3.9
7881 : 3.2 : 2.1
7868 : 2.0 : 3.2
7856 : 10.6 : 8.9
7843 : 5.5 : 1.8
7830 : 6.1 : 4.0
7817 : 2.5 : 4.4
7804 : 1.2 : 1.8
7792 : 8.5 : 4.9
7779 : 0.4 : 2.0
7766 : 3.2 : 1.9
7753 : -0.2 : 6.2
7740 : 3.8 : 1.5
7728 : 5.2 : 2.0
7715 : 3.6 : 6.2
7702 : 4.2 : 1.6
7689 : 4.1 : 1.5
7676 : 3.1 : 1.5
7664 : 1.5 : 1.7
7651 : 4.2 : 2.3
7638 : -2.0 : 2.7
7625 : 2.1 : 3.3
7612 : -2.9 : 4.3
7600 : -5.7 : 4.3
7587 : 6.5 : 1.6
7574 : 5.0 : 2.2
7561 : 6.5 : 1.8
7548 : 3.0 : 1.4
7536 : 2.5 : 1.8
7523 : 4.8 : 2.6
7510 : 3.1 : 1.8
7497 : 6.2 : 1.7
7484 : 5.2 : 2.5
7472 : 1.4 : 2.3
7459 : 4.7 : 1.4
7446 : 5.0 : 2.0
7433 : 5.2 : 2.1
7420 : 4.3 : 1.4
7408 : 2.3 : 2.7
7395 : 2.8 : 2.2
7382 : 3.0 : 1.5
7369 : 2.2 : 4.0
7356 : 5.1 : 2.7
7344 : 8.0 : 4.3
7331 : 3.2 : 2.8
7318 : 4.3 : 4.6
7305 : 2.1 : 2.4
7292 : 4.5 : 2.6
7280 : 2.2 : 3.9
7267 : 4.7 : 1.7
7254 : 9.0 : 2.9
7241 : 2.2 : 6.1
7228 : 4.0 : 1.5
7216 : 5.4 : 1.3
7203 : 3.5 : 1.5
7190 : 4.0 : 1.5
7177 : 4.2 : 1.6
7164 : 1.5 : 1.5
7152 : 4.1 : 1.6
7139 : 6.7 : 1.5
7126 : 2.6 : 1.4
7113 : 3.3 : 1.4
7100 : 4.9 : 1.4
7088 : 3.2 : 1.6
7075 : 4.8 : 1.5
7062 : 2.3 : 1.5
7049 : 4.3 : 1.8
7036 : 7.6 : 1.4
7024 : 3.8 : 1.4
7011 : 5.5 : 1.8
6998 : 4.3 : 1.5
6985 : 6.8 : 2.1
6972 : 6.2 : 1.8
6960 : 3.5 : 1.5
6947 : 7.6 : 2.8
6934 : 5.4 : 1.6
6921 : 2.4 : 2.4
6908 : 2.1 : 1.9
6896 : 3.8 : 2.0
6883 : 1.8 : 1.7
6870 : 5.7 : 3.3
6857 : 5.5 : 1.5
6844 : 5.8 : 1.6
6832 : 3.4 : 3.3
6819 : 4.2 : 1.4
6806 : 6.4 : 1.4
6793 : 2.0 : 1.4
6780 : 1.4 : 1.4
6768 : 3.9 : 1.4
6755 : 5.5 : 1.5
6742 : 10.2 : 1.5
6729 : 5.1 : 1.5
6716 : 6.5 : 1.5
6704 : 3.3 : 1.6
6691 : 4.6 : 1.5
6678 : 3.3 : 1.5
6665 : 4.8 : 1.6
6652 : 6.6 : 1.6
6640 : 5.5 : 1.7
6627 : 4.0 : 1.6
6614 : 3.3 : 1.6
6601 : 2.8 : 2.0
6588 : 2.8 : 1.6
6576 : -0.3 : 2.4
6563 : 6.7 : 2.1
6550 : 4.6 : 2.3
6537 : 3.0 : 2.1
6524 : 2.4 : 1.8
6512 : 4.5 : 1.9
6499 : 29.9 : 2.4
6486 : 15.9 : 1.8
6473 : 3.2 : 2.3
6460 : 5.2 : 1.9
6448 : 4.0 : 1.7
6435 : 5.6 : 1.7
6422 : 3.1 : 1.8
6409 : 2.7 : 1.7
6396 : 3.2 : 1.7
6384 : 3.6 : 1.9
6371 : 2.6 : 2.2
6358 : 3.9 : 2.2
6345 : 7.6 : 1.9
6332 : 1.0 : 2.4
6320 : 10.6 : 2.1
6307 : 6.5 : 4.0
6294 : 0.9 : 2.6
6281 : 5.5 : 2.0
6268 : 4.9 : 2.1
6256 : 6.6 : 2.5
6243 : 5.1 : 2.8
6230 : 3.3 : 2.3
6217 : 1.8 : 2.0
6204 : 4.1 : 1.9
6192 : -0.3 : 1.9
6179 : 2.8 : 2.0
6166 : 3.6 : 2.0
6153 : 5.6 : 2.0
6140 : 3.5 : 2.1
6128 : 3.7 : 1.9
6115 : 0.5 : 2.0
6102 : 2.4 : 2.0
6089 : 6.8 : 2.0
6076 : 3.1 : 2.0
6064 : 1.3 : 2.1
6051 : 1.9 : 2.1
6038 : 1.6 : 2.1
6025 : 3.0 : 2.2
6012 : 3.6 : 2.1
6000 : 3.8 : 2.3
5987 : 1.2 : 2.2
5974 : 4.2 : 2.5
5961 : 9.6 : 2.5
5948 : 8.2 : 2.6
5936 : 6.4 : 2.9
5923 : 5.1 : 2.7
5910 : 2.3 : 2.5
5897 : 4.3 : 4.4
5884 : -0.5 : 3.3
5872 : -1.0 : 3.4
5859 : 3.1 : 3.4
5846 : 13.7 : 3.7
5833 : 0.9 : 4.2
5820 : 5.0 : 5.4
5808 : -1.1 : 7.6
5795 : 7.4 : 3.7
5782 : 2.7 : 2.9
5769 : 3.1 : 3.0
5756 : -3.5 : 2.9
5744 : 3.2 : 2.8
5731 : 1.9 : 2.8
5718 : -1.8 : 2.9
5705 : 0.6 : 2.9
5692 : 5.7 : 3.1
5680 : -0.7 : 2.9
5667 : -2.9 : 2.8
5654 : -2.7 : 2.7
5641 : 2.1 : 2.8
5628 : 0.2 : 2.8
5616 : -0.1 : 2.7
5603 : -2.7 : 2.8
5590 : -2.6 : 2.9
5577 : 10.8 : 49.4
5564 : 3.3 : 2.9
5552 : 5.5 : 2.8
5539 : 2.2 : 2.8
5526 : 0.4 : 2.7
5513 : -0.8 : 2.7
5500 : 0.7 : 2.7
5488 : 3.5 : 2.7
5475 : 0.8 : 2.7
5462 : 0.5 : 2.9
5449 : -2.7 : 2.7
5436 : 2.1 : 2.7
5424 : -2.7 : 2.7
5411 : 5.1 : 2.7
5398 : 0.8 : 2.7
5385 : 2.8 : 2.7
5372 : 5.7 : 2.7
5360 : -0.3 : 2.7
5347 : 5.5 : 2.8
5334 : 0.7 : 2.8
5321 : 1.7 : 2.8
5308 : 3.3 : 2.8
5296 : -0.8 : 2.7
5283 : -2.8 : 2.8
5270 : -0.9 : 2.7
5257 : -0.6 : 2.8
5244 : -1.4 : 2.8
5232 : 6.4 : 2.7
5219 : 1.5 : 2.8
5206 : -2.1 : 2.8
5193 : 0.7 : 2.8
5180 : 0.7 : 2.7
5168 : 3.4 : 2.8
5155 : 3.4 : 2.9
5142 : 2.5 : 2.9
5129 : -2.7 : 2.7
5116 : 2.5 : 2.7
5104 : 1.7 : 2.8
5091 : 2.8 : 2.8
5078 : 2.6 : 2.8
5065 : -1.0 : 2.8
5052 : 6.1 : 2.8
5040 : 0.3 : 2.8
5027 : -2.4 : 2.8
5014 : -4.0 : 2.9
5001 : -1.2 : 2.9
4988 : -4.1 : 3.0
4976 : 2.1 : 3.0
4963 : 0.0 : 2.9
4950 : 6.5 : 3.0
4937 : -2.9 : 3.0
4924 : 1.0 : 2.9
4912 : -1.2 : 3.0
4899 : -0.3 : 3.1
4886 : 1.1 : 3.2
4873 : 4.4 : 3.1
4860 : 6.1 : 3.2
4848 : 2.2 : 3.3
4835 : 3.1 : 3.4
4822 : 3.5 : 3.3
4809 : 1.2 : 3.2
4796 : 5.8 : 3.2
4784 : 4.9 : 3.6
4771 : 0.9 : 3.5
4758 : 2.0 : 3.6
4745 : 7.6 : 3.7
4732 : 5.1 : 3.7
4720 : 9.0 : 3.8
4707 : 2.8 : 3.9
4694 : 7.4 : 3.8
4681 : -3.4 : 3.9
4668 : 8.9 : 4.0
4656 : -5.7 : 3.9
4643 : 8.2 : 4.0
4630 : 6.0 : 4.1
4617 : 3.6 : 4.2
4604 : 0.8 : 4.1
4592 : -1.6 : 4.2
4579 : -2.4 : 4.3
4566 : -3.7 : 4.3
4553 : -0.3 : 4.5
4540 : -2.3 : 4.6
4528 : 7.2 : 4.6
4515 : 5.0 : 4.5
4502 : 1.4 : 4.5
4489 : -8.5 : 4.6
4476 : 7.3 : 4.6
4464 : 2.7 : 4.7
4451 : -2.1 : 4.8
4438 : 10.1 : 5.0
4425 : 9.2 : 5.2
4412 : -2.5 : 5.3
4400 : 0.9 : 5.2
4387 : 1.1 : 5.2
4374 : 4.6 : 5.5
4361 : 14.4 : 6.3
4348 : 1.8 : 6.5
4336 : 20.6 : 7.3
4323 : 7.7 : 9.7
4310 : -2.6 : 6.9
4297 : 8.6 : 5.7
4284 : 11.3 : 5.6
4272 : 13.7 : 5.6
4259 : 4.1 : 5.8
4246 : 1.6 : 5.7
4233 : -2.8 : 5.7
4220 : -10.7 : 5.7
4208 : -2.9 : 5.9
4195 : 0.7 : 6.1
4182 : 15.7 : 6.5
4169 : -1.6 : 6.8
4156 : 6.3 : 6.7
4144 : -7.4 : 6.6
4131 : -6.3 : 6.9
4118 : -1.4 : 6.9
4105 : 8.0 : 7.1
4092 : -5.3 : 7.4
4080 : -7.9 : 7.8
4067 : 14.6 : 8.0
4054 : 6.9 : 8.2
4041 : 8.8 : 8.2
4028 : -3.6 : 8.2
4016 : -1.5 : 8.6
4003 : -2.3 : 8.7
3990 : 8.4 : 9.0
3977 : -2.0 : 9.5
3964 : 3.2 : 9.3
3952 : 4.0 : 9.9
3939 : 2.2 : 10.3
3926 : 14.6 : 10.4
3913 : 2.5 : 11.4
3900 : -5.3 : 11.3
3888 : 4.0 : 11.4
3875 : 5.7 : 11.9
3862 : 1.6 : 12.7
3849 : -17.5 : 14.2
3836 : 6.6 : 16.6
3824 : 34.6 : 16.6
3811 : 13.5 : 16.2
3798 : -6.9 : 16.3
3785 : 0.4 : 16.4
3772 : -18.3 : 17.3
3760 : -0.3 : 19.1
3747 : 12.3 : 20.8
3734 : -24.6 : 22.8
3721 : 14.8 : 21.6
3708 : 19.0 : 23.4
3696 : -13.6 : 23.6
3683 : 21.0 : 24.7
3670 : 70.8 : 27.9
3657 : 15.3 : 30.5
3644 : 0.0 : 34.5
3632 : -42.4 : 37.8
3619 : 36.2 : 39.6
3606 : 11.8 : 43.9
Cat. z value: 0.742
